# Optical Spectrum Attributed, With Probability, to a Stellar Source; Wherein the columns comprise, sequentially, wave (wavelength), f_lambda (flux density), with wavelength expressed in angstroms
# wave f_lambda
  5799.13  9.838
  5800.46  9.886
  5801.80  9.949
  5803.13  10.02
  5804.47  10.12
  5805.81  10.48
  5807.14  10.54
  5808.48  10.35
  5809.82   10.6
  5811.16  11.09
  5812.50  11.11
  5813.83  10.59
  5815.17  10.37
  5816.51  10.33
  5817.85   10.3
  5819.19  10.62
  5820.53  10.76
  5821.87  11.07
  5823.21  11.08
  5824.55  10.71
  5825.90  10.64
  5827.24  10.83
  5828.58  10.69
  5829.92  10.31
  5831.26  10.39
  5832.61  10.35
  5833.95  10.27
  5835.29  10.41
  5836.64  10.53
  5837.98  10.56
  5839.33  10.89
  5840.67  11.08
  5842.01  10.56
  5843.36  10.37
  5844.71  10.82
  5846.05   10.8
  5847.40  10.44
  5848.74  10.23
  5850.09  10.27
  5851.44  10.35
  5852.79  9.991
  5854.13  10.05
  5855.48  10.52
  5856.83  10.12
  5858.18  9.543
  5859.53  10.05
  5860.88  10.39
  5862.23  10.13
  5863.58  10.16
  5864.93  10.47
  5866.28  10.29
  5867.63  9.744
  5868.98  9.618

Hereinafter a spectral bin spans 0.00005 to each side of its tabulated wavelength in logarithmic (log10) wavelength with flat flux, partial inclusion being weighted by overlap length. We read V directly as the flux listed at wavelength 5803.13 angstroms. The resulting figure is 10.02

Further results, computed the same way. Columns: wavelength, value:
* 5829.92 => 10.31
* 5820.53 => 10.76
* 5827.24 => 10.83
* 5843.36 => 10.37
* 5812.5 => 11.11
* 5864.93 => 10.47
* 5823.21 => 11.08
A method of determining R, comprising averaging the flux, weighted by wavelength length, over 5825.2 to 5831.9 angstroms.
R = 10.6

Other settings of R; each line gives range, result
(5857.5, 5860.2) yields 9.79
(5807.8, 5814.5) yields 10.7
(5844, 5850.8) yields 10.5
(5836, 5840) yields 10.7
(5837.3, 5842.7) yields 10.8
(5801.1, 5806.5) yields 10.1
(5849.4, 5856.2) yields 10.2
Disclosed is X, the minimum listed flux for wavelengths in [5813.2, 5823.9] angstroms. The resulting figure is 10.3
